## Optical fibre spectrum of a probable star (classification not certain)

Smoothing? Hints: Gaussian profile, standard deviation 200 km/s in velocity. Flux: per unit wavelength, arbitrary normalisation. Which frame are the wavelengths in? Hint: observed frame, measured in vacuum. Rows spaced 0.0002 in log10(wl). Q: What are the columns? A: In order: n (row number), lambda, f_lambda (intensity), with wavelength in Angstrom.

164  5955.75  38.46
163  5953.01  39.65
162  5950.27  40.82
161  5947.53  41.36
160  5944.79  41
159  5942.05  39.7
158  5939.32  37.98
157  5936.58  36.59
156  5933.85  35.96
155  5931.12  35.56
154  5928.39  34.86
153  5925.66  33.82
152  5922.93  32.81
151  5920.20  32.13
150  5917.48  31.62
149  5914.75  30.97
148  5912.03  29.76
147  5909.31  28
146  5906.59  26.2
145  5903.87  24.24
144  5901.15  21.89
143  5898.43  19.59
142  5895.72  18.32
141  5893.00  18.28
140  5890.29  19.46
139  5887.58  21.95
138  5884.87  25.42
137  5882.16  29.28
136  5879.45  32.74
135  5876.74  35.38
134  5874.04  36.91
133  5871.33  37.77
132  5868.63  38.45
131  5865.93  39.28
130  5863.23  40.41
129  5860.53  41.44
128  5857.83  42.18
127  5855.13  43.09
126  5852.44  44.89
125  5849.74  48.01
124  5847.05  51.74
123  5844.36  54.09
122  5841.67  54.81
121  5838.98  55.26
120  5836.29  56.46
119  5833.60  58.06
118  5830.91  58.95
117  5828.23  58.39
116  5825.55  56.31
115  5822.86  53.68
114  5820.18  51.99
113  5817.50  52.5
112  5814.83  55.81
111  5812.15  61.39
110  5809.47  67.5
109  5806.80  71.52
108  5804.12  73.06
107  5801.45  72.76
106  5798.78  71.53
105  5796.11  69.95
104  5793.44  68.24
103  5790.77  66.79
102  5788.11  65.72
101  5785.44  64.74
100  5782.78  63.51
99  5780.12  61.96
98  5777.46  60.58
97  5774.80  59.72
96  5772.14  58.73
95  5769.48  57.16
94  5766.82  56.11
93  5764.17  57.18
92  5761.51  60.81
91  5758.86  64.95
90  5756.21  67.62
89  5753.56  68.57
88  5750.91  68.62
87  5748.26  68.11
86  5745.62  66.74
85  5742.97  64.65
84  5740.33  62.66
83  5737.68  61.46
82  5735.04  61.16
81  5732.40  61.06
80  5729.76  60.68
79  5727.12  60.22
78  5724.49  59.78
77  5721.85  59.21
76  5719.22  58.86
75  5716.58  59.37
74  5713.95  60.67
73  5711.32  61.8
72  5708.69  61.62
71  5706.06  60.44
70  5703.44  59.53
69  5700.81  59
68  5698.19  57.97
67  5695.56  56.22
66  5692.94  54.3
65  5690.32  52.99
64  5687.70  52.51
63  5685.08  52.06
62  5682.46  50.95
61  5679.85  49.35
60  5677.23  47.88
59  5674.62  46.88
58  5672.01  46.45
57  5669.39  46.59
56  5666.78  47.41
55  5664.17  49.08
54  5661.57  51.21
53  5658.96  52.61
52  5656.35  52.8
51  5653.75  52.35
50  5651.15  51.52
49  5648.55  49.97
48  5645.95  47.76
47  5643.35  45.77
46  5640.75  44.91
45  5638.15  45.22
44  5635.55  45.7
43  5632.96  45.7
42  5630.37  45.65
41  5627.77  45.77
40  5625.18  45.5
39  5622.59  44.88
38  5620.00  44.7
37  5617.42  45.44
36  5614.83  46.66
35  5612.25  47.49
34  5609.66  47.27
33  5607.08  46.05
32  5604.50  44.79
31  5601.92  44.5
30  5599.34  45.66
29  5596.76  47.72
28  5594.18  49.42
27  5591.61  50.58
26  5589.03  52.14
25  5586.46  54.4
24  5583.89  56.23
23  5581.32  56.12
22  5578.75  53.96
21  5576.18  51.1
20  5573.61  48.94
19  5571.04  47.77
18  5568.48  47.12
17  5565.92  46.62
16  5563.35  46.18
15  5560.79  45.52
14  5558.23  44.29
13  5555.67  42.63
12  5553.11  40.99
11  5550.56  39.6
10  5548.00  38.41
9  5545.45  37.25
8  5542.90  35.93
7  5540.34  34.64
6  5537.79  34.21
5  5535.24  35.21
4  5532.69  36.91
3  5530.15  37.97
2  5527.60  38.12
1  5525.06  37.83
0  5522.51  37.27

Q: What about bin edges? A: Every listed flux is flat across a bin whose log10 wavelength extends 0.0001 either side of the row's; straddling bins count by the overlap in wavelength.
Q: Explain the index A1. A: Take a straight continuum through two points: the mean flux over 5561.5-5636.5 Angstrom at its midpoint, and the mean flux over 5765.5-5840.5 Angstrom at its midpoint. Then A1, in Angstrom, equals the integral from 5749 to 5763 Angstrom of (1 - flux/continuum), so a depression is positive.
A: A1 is -1.8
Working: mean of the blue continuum 48.1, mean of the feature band 66.1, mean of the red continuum 61.7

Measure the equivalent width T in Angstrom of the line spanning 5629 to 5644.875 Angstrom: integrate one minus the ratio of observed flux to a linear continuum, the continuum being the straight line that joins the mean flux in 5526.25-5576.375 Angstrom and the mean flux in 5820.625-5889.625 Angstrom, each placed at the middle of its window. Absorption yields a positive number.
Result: -1.3 Angstrom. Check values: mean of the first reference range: 41.3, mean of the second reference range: 44.4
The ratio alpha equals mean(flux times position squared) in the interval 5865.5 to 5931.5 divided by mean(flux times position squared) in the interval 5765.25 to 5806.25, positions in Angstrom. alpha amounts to 0.5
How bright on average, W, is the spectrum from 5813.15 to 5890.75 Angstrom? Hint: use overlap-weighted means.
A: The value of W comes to 45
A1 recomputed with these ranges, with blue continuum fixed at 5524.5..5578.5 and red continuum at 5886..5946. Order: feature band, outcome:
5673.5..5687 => -4.4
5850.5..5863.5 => -4.7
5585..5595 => -2.9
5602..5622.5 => -3.3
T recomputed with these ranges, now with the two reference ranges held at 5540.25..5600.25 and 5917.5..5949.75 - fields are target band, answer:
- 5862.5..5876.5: 0.0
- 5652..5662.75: -2.0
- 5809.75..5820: -4.5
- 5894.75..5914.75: 6.8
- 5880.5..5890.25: 3.3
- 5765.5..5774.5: -3.6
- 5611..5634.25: -0.3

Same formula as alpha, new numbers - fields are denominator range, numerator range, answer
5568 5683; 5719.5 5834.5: 1.36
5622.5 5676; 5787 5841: 1.37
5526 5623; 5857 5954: 0.81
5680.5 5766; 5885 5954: 0.55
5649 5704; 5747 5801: 1.28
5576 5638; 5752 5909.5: 1.12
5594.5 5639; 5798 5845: 1.41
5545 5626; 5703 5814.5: 1.44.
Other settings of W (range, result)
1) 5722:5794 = 62.8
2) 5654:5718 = 53.7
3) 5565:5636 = 48.2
